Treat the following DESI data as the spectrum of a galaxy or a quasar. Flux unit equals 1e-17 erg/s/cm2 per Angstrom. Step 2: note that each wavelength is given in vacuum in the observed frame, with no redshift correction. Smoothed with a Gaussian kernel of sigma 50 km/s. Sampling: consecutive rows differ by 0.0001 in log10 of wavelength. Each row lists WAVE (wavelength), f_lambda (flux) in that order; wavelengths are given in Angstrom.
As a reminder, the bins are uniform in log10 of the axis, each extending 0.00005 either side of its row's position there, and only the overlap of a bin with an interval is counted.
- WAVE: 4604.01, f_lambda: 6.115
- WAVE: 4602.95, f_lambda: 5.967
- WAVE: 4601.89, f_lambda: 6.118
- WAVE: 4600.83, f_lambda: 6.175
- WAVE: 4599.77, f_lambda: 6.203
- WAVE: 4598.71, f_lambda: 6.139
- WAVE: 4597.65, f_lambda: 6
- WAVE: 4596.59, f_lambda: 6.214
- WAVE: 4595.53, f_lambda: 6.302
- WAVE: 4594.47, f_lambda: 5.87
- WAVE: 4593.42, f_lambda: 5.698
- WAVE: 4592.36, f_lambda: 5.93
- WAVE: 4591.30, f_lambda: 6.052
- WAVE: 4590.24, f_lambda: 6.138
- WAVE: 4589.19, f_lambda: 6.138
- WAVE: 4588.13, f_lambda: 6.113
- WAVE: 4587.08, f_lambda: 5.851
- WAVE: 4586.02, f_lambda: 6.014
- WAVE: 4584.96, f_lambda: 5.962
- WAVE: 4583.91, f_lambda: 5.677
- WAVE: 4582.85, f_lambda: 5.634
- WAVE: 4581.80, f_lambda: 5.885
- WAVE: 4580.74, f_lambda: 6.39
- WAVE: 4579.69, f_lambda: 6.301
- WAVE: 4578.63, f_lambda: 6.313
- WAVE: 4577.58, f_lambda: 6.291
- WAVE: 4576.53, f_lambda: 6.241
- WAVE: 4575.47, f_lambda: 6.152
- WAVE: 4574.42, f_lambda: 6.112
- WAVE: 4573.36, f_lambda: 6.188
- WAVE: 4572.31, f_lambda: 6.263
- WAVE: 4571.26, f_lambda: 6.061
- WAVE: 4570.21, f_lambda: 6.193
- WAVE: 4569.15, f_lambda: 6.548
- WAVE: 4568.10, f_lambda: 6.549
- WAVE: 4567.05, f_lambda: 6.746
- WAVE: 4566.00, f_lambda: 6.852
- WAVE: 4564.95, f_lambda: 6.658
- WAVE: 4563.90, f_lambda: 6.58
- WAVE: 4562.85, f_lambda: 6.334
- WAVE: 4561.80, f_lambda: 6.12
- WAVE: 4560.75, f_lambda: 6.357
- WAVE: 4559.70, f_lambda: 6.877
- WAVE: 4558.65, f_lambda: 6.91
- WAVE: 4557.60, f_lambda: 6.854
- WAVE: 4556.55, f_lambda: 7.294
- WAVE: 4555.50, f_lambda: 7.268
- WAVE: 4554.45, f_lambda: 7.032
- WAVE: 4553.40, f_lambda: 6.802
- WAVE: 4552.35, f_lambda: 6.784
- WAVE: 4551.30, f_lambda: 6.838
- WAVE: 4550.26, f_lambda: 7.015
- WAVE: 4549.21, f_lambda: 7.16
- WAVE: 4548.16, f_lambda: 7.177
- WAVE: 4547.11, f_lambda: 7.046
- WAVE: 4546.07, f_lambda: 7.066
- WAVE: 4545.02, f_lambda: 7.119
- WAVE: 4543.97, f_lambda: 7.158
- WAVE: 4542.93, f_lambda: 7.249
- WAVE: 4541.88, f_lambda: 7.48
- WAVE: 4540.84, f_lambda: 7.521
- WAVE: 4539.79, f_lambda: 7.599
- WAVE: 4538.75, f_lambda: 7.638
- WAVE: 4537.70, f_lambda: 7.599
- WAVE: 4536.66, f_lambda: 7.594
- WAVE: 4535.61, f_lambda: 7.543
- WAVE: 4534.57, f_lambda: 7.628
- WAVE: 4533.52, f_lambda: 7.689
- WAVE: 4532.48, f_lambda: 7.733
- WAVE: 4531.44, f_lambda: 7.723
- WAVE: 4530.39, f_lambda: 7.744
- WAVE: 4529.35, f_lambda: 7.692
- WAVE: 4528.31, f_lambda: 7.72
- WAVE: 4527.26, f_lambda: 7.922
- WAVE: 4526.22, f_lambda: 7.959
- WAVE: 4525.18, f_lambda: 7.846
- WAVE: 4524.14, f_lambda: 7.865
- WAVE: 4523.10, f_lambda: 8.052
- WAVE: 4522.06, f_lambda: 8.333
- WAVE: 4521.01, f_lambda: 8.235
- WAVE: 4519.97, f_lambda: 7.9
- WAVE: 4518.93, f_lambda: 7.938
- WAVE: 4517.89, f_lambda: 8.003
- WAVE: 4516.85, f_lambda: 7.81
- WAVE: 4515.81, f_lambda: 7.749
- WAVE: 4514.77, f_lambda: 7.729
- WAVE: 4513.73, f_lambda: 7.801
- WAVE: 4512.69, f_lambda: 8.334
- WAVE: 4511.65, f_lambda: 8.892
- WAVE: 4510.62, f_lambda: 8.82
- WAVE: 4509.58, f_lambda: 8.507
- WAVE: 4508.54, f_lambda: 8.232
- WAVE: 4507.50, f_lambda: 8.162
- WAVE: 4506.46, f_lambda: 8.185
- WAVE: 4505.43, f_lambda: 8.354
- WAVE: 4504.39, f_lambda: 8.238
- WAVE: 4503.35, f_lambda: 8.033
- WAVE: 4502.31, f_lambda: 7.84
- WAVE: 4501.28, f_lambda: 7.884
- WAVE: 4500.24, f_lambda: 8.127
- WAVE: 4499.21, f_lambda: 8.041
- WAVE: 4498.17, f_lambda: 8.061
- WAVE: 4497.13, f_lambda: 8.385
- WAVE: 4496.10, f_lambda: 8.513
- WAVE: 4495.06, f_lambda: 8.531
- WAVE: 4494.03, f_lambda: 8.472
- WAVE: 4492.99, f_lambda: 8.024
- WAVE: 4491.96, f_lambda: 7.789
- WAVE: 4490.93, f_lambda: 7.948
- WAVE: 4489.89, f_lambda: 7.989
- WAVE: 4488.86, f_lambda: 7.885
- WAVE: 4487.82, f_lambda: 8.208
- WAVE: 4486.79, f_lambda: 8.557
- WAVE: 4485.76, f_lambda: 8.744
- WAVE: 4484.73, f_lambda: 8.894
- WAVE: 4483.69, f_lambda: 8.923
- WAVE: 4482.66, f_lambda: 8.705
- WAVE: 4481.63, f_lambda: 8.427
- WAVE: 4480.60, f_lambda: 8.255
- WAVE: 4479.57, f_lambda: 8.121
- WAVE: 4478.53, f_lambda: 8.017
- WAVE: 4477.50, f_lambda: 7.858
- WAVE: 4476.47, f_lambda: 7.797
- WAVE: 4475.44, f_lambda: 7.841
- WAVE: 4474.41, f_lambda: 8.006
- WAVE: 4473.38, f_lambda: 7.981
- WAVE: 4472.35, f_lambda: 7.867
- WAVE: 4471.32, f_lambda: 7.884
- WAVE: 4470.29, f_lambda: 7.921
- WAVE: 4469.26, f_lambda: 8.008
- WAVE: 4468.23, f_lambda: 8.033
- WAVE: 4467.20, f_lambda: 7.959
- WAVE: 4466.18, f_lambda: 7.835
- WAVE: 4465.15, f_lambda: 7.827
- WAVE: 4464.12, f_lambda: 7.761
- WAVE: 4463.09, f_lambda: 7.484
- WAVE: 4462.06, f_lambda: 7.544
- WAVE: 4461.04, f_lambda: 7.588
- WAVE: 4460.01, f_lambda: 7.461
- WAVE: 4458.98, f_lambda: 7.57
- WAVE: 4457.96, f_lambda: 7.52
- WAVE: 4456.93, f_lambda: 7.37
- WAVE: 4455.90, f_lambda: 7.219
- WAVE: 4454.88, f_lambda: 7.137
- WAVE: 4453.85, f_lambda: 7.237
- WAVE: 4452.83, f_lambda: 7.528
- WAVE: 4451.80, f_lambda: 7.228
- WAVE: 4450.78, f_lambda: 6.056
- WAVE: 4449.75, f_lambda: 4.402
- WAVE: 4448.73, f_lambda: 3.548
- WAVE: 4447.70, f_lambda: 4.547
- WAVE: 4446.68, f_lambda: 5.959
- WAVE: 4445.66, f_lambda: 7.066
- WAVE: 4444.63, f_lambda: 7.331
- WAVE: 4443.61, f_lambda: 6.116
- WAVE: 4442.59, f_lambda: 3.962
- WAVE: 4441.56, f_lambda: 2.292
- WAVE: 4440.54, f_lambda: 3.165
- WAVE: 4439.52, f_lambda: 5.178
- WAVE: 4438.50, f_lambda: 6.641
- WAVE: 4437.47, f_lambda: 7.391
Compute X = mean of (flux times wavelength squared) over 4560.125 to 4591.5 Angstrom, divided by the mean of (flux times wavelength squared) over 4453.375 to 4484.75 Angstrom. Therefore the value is 0.8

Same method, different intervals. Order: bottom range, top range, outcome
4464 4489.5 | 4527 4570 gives 0.90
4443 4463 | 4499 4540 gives 1.23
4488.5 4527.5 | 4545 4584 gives 0.83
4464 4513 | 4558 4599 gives 0.79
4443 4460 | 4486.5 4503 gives 1.27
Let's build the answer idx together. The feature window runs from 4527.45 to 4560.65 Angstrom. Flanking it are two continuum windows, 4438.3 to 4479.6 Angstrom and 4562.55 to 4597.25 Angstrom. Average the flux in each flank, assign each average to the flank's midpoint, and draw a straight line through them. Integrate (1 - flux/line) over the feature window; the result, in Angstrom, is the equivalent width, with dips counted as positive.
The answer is -4.73 Angstrom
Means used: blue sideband 6.86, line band 7.3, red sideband 6.19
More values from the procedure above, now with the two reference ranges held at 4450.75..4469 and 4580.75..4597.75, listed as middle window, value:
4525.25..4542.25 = -2.7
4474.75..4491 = -2.3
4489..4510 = -3.3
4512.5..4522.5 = -1.7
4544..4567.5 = -1.8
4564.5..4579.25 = -0.4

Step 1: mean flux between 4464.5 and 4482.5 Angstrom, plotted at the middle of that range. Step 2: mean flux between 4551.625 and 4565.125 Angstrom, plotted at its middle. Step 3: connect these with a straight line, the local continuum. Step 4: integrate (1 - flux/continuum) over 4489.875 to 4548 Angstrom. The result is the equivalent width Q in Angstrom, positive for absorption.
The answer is -4.5 Angstrom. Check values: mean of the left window 7.99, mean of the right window 6.76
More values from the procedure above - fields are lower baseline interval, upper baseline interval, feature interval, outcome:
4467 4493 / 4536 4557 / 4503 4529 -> -1.55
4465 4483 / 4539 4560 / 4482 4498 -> -1.10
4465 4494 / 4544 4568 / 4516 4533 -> -1.20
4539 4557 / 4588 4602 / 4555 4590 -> 1.30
